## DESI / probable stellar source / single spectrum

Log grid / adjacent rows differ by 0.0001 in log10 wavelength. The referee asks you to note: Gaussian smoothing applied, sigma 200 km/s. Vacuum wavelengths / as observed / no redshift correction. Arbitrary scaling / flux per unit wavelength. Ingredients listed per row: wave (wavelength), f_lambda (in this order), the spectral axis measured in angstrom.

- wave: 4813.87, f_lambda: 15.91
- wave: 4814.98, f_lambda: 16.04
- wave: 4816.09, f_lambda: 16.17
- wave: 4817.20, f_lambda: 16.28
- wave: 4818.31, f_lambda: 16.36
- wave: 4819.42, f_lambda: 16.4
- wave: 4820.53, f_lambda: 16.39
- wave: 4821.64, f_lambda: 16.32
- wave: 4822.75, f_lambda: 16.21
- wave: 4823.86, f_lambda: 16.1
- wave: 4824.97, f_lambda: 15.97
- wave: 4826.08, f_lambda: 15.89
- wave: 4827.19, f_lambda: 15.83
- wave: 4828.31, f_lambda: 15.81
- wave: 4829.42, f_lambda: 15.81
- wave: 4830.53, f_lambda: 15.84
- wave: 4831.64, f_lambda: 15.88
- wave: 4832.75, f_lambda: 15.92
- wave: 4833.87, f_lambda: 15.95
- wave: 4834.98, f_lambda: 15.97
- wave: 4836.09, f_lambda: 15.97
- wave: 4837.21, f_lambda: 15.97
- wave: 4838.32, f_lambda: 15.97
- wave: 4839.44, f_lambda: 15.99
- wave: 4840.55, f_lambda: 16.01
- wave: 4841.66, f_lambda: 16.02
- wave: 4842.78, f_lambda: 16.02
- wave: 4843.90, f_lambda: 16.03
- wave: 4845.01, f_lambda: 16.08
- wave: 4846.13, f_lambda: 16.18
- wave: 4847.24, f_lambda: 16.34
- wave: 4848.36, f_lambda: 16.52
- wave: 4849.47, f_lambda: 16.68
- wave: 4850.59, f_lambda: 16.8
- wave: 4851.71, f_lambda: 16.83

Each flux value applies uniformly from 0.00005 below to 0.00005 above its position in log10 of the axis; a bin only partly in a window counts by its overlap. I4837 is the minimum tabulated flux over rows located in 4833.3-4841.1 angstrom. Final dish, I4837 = 15.95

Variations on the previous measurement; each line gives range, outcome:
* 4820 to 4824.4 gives 16.1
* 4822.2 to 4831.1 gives 15.81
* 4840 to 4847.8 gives 16.01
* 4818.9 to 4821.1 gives 16.39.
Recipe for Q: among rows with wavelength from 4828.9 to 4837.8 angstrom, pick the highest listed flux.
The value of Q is 15.97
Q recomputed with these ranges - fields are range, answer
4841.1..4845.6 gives 16.08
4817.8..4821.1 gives 16.4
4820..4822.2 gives 16.39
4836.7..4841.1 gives 16.01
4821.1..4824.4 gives 16.32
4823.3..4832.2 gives 16.1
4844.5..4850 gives 16.68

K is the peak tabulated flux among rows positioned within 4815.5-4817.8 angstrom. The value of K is 16.28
